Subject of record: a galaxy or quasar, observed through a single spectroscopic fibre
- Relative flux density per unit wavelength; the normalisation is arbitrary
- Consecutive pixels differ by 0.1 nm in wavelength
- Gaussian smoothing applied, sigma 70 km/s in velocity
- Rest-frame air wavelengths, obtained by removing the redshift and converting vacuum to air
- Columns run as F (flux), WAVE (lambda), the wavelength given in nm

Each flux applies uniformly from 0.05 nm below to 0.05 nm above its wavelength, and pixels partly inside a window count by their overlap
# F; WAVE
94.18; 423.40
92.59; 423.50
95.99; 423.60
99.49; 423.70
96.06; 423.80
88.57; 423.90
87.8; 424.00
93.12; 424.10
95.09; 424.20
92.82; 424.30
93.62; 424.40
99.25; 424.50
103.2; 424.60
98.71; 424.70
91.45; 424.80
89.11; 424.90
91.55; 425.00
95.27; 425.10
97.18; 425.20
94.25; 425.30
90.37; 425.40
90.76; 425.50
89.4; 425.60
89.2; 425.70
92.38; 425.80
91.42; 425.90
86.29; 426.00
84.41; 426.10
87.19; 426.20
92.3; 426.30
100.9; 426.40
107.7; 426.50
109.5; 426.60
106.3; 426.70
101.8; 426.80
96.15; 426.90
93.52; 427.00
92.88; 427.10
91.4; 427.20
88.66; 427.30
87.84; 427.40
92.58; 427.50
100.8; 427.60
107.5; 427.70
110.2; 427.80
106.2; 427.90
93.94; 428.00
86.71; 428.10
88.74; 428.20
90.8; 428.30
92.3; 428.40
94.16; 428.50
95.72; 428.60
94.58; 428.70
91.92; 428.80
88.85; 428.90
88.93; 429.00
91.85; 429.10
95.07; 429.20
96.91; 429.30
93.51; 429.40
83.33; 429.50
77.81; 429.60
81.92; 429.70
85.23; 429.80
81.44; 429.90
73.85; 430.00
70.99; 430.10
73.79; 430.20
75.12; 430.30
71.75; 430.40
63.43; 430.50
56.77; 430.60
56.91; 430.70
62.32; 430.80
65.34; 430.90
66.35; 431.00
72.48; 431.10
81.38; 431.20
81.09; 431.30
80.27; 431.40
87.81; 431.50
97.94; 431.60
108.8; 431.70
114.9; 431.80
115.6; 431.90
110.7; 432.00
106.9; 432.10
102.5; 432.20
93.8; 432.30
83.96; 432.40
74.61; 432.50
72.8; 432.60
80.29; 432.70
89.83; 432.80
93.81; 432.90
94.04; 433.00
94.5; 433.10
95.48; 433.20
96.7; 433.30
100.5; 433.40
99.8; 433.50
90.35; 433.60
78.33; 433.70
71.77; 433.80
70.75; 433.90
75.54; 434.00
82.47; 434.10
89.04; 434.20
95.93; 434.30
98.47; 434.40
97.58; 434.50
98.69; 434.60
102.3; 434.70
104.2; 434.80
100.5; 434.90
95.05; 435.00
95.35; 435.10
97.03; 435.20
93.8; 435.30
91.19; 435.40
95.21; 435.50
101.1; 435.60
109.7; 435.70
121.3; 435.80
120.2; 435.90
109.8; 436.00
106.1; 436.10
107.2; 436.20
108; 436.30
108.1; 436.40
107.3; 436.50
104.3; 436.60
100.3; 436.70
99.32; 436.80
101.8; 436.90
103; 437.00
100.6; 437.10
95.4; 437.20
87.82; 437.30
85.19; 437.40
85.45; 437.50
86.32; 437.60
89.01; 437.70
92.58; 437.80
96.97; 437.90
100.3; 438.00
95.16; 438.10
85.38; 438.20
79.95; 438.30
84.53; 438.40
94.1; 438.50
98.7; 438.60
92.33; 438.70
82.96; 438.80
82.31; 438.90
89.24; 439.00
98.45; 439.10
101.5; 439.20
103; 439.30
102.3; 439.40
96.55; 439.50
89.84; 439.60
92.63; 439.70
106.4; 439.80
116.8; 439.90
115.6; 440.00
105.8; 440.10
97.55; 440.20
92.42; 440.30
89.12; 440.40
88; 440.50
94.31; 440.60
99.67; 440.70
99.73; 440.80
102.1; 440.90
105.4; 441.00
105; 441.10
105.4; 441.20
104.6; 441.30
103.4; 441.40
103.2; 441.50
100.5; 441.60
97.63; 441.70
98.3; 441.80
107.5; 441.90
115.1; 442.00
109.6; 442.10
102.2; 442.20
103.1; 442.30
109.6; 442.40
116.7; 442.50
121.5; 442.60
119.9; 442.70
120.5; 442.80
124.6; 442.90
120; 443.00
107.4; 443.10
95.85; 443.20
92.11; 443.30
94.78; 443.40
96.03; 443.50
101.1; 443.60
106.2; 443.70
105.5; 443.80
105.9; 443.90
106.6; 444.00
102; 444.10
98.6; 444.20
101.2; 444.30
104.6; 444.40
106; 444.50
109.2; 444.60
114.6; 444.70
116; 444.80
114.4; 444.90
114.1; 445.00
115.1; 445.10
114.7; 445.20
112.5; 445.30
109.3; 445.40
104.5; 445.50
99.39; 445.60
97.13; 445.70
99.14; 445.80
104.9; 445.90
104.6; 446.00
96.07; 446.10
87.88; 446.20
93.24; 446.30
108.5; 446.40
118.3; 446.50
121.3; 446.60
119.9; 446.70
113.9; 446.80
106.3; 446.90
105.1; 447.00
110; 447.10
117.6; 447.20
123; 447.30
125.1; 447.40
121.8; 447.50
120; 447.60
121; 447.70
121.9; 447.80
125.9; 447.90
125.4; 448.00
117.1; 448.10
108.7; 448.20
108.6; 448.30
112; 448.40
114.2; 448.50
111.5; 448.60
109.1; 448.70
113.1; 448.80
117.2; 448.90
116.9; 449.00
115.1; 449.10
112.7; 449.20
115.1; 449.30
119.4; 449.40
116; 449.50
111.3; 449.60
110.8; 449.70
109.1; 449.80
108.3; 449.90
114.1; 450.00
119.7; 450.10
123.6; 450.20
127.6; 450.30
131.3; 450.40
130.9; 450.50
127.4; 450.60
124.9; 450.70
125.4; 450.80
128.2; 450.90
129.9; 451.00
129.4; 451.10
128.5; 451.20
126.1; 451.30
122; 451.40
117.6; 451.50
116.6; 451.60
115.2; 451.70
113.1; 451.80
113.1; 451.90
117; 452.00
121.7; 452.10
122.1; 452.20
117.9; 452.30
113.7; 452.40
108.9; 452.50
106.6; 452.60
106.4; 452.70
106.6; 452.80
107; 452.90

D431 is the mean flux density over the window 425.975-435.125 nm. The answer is 89.7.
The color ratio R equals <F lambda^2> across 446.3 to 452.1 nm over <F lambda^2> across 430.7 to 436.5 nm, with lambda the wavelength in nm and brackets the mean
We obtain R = 1.35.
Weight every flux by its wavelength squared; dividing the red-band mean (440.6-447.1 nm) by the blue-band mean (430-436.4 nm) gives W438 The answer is 1.2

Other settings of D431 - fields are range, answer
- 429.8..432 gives 79.8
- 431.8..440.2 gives 96.1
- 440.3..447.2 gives 106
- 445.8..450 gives 113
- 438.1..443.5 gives 101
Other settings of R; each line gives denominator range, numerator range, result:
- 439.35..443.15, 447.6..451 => 1.17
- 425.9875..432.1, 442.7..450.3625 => 1.35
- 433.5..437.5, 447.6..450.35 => 1.26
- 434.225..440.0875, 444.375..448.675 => 1.18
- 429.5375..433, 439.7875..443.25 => 1.34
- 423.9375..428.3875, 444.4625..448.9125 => 1.30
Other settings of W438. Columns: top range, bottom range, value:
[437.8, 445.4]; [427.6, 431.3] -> 1.30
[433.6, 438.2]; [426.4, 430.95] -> 1.14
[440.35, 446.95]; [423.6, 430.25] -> 1.24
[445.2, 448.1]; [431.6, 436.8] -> 1.21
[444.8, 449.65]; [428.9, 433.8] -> 1.41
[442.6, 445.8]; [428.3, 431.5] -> 1.43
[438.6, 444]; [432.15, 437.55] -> 1.11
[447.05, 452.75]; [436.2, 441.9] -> 1.27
